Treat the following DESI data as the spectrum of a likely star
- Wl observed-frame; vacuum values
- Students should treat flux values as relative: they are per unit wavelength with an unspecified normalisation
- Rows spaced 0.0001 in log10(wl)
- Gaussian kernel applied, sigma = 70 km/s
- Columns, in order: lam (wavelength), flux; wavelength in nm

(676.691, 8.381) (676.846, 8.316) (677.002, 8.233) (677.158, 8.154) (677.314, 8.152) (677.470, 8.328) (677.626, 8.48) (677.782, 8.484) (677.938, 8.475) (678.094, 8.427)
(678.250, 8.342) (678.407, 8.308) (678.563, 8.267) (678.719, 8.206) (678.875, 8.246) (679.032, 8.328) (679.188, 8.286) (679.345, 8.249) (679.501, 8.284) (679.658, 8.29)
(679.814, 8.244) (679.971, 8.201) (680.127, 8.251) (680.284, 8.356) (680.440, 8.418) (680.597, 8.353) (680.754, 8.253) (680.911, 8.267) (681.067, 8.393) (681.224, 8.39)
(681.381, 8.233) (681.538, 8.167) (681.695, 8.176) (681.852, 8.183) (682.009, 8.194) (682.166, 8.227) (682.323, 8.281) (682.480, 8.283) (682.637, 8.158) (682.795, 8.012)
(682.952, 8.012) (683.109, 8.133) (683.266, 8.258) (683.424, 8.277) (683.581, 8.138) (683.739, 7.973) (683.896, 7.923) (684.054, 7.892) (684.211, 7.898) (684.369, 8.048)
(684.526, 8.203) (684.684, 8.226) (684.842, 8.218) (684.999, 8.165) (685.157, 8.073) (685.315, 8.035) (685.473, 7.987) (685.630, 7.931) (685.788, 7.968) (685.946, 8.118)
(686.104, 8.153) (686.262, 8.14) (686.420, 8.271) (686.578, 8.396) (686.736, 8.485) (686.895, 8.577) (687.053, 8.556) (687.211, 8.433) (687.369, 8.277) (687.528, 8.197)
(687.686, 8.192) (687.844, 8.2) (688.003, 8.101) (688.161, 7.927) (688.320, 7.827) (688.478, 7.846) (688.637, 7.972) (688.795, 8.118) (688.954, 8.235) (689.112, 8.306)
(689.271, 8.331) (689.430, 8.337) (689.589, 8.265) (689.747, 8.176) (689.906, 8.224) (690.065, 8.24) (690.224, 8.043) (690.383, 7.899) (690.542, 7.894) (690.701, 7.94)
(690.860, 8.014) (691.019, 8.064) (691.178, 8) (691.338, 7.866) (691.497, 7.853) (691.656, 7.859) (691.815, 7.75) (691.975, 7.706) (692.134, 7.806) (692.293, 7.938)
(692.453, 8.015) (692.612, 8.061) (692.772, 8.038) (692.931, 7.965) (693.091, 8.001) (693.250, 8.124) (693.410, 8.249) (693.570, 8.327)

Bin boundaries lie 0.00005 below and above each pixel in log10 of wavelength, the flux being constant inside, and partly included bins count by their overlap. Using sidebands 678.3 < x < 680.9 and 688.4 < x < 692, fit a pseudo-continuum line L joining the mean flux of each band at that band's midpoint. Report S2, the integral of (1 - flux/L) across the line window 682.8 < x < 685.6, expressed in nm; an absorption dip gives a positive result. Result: 0.03 nm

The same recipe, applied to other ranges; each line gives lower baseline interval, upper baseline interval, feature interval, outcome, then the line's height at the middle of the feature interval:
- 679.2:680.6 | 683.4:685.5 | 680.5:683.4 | -0.011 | 8.19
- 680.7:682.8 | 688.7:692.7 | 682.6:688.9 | 0.011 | 8.15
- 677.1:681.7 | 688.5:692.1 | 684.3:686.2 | 0.016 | 8.16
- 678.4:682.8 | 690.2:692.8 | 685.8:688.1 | -0.062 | 8.06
